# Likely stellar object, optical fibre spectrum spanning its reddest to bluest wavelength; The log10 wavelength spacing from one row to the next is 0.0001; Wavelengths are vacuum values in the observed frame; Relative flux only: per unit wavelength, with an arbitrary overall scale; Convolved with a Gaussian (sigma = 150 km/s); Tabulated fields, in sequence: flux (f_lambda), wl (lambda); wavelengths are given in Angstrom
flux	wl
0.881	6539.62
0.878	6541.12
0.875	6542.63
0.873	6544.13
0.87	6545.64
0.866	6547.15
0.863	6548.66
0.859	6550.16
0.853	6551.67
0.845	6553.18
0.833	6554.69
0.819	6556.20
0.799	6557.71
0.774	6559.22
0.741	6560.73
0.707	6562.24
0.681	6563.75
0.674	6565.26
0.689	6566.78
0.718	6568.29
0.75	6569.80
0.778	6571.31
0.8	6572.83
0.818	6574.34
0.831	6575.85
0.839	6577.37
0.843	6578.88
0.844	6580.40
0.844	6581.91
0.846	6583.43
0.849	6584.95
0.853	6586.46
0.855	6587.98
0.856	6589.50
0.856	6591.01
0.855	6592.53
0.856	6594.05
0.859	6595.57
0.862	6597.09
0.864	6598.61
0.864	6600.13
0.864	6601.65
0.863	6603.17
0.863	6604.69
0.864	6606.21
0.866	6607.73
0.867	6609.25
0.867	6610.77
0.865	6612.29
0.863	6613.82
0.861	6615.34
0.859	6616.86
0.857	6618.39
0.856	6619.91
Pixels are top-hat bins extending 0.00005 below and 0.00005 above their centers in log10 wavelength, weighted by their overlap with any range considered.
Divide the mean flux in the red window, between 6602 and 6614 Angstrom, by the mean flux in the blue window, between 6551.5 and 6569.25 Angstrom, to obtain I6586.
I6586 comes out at 1.14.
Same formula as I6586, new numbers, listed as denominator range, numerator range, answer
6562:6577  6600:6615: 1.16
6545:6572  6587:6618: 1.10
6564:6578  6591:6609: 1.13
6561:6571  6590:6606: 1.21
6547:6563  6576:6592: 1.04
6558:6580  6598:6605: 1.13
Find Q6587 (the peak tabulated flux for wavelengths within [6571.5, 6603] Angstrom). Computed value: 0.864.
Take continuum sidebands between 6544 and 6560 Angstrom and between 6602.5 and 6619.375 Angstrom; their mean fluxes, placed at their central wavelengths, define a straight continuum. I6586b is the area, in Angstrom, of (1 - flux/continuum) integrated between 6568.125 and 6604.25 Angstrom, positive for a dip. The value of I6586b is 0.6 Angstrom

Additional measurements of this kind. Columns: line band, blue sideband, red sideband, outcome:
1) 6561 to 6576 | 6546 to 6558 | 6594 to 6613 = 1.9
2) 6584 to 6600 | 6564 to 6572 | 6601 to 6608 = -0.8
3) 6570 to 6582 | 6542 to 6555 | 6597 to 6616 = 0.6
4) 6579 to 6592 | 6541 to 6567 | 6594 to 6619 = -0.2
